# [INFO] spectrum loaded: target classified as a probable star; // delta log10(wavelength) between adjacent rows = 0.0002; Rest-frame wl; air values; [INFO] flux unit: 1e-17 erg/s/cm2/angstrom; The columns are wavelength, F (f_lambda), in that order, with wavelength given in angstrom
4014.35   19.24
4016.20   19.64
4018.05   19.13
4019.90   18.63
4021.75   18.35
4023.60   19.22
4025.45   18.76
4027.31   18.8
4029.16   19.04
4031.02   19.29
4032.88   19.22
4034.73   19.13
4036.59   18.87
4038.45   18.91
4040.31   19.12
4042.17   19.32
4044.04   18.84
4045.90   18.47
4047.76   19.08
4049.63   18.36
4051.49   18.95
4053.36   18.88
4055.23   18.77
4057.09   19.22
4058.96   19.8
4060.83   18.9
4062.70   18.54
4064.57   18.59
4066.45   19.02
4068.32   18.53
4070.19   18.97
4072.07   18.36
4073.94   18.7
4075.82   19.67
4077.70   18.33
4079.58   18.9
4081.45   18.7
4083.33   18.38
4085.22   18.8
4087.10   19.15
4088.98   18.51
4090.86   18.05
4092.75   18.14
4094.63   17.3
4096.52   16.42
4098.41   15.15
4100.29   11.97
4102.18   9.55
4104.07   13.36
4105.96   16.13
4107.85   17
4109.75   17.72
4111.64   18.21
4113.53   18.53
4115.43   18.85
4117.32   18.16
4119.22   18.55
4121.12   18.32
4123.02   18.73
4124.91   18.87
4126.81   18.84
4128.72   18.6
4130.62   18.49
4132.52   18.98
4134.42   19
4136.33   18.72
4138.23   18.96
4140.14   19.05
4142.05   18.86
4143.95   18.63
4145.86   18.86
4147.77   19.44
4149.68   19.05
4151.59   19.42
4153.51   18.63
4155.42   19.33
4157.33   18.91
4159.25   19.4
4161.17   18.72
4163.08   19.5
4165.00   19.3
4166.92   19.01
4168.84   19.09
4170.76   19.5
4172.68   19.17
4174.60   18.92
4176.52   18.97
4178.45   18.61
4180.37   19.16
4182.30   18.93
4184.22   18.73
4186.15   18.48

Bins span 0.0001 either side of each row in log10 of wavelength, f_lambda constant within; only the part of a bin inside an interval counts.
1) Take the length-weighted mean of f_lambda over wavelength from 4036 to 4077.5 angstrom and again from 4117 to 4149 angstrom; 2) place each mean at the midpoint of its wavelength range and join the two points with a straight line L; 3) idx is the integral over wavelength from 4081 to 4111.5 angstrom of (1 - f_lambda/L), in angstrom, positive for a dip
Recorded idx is 3.7 angstrom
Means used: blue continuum 18.9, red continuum 18.8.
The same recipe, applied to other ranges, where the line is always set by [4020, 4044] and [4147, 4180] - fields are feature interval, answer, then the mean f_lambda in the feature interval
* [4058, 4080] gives 0.2 angstrom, 18.9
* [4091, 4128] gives 4.2 angstrom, 16.9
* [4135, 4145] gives 0.1 angstrom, 18.8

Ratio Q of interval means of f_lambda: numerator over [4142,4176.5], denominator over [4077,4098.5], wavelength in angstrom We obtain 1.1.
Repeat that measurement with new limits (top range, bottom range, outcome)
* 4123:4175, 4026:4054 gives 1.00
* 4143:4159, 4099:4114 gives 1.25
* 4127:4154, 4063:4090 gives 1.01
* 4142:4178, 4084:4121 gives 1.13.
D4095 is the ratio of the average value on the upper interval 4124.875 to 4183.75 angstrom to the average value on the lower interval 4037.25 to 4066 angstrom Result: 1.0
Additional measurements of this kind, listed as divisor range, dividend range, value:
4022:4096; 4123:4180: 1.01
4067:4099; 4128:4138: 1.03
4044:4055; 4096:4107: 0.73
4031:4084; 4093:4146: 0.93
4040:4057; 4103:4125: 0.93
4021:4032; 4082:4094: 0.98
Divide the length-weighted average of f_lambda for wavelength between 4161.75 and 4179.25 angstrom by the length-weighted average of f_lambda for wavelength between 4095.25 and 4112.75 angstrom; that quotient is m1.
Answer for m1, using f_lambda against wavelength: 1.26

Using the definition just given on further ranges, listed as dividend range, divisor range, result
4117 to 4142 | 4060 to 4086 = 1.00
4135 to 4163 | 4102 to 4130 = 1.09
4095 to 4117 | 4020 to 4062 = 0.83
